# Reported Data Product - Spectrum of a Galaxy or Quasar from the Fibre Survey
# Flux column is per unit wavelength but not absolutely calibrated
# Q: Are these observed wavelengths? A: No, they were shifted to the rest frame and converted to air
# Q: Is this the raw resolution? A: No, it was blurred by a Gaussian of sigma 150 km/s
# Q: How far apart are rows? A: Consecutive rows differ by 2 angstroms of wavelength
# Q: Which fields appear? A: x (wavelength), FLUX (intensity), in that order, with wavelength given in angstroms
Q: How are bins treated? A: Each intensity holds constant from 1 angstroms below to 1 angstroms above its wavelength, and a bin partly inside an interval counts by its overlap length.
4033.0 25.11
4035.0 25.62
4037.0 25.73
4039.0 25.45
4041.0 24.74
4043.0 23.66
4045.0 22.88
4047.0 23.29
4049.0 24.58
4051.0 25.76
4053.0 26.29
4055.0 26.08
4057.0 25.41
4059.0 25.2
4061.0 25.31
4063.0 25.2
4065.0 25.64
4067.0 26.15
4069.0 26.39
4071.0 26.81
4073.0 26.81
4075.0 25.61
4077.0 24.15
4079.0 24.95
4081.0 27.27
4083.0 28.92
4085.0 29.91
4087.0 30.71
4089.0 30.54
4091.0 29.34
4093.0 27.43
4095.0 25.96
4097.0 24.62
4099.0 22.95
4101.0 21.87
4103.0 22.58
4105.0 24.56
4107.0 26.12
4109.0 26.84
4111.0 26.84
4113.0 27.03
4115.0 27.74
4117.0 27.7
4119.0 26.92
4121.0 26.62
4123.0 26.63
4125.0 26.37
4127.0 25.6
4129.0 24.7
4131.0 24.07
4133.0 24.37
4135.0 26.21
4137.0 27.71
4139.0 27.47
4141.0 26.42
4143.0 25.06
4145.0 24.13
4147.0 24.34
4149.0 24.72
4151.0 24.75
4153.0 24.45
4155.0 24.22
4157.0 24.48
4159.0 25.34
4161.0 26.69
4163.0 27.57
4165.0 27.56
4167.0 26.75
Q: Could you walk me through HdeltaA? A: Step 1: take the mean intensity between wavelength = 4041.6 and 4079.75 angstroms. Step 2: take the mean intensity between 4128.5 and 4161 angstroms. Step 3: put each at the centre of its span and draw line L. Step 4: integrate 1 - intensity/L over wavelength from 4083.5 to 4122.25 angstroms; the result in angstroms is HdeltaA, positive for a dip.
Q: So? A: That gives -2.2 angstroms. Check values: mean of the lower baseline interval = 25.3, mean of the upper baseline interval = 25.2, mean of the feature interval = 26.7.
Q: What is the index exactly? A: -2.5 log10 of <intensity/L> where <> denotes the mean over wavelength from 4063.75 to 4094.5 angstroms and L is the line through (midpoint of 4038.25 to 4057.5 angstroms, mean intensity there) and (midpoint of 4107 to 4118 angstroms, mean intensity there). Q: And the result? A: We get -0.06 mag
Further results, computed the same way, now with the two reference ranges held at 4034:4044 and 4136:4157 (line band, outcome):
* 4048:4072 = -0.03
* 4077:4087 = -0.11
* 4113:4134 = -0.04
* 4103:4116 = -0.04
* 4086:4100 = -0.09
